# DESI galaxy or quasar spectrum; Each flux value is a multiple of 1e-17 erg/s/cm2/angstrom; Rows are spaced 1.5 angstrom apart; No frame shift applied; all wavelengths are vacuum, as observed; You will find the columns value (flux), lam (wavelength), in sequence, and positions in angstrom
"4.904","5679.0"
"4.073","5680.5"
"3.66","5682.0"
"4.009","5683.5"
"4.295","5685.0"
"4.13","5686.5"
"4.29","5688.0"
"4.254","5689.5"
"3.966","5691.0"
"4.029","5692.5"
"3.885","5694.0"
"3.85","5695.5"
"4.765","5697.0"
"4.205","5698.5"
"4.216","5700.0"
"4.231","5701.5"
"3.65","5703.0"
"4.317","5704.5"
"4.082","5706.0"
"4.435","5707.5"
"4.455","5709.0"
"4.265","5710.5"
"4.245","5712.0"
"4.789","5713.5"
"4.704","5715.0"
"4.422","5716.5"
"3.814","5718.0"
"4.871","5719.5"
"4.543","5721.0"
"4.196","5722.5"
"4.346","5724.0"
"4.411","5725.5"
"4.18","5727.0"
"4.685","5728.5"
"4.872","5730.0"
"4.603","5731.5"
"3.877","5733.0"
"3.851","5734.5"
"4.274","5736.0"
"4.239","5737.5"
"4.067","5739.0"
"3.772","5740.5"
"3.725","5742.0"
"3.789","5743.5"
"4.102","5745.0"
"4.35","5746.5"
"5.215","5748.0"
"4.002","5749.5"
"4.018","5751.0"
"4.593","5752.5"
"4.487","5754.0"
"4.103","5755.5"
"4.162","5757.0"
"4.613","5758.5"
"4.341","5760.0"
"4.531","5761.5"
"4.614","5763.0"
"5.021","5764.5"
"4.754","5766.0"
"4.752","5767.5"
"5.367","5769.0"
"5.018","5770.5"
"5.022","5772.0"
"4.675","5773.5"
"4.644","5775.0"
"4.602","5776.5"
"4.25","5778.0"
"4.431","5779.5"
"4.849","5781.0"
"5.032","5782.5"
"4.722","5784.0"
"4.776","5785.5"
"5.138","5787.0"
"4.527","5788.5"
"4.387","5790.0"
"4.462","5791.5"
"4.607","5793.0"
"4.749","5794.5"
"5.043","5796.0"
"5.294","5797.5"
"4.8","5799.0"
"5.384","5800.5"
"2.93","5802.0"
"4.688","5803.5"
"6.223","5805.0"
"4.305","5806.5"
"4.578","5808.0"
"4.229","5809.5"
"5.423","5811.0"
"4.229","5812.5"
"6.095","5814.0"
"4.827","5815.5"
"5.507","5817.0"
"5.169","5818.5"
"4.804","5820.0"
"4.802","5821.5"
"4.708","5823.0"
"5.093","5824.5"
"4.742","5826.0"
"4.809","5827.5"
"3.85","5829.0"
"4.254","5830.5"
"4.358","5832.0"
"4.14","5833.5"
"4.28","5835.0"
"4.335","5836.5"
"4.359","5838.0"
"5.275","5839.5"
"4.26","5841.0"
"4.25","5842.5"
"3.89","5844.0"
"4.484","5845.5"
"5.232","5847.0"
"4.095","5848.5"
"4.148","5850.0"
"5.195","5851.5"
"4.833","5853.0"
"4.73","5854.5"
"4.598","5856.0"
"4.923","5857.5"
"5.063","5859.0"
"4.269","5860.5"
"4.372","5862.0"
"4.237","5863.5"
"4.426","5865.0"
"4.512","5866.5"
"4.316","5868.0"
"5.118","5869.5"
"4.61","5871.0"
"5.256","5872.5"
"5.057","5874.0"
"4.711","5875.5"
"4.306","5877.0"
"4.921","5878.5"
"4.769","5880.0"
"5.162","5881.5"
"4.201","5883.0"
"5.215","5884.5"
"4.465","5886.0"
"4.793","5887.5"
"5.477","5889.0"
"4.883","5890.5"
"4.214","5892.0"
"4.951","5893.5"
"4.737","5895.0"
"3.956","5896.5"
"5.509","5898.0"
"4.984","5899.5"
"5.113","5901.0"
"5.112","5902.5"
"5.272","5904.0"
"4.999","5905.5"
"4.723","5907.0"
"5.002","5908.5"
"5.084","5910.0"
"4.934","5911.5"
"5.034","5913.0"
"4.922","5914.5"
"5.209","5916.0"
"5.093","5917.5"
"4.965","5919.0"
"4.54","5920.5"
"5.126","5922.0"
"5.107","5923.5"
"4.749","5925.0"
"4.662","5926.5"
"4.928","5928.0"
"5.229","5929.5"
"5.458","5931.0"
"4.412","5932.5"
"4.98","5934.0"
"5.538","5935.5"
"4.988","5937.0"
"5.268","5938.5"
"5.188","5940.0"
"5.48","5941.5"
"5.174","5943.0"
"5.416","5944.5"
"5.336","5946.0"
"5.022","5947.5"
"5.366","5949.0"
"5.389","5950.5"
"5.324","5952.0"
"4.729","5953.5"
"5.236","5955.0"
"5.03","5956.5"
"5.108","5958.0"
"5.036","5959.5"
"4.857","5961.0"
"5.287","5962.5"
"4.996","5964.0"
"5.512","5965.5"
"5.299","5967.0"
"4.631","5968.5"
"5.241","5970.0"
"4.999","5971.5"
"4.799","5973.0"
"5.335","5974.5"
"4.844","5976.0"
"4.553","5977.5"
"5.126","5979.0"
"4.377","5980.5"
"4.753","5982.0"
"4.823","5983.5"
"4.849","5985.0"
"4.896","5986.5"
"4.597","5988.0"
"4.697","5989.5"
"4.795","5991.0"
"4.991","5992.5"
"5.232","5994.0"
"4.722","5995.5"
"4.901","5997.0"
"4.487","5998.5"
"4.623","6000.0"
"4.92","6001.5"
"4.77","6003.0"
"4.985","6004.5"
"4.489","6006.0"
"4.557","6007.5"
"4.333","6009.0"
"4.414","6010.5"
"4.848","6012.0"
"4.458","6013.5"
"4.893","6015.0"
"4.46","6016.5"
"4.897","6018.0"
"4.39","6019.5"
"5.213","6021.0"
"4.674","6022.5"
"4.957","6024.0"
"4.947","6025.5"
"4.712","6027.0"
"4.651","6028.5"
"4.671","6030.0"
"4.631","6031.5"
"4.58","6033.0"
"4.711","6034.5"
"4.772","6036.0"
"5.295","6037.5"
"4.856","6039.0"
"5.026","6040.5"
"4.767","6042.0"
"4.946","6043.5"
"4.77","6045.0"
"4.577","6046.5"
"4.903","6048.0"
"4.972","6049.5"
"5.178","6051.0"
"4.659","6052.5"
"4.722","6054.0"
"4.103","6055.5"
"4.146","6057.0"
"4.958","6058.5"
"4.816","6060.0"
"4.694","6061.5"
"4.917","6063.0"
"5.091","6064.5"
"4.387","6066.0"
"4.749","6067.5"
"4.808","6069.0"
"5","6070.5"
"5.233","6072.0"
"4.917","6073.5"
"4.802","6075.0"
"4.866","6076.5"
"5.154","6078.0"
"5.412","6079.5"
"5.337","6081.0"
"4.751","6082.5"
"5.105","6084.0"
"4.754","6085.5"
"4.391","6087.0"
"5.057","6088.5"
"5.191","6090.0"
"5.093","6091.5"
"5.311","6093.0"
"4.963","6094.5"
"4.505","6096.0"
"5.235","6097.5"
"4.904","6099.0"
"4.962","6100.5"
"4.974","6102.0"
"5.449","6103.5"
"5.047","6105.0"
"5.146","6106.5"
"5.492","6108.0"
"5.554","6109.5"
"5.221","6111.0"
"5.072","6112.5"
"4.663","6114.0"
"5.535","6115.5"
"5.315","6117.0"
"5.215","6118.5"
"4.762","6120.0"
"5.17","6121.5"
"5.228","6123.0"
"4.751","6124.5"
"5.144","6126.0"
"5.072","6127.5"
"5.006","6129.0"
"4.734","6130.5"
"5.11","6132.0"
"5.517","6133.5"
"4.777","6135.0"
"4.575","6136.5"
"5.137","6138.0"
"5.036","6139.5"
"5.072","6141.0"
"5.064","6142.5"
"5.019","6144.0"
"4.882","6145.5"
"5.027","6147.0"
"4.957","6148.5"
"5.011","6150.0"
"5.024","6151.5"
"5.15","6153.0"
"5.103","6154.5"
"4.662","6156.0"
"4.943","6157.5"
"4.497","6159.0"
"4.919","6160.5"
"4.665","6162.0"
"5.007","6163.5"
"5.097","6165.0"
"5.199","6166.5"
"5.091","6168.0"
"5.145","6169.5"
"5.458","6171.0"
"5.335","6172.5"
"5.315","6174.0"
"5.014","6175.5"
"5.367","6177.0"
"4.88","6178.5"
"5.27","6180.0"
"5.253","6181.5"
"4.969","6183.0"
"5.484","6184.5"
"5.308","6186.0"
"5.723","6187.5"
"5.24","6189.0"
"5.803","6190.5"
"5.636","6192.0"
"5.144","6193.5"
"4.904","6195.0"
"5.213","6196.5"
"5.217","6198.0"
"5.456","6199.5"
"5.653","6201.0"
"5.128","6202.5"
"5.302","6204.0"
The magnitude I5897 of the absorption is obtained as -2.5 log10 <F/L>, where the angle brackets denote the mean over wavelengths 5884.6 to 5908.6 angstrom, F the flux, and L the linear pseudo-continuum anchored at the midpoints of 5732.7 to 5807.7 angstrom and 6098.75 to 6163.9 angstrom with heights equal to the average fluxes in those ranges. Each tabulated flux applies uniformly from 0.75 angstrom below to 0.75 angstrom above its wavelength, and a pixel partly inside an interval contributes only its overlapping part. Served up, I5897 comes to -0.04 mag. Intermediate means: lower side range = 4.55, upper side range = 5.04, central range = 4.89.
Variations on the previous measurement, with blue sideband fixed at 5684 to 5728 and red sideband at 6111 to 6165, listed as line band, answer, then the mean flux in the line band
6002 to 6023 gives 0.03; 4.67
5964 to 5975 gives -0.09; 5.1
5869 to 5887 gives -0.06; 4.81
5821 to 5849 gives 0.00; 4.49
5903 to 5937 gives -0.08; 5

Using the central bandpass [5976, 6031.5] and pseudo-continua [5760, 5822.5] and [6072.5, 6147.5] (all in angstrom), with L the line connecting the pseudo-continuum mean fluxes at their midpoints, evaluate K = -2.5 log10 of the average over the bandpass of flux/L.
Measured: 0.05 mag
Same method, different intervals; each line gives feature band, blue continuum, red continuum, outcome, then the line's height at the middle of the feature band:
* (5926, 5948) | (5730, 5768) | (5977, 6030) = -0.11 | 4.63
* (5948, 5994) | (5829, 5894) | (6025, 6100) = -0.05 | 4.75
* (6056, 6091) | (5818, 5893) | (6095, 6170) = 0.01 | 4.95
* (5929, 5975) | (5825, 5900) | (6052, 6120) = -0.08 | 4.77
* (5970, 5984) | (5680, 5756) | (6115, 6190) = -0.03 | 4.74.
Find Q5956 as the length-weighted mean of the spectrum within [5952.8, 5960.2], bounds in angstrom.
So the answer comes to 5.03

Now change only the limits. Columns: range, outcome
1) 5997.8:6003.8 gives 4.7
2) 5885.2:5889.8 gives 4.91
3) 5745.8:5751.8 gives 4.4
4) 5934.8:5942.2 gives 5.29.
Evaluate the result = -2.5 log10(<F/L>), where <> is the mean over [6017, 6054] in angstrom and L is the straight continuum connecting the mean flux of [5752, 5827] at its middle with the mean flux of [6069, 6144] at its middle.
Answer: 0.04 mag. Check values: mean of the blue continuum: 4.76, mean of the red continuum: 5.05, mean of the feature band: 4.82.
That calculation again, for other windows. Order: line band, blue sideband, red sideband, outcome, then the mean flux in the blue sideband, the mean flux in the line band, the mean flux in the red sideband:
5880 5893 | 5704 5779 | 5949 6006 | -0.01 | 4.42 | 4.8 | 4.94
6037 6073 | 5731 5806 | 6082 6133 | 0.04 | 4.55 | 4.81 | 5.06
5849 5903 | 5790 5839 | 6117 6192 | 0.01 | 4.72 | 4.75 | 5.09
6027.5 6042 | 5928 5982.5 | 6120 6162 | 0.05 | 5.09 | 4.8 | 4.98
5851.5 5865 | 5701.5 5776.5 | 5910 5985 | 0.03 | 4.41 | 4.65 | 5.05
